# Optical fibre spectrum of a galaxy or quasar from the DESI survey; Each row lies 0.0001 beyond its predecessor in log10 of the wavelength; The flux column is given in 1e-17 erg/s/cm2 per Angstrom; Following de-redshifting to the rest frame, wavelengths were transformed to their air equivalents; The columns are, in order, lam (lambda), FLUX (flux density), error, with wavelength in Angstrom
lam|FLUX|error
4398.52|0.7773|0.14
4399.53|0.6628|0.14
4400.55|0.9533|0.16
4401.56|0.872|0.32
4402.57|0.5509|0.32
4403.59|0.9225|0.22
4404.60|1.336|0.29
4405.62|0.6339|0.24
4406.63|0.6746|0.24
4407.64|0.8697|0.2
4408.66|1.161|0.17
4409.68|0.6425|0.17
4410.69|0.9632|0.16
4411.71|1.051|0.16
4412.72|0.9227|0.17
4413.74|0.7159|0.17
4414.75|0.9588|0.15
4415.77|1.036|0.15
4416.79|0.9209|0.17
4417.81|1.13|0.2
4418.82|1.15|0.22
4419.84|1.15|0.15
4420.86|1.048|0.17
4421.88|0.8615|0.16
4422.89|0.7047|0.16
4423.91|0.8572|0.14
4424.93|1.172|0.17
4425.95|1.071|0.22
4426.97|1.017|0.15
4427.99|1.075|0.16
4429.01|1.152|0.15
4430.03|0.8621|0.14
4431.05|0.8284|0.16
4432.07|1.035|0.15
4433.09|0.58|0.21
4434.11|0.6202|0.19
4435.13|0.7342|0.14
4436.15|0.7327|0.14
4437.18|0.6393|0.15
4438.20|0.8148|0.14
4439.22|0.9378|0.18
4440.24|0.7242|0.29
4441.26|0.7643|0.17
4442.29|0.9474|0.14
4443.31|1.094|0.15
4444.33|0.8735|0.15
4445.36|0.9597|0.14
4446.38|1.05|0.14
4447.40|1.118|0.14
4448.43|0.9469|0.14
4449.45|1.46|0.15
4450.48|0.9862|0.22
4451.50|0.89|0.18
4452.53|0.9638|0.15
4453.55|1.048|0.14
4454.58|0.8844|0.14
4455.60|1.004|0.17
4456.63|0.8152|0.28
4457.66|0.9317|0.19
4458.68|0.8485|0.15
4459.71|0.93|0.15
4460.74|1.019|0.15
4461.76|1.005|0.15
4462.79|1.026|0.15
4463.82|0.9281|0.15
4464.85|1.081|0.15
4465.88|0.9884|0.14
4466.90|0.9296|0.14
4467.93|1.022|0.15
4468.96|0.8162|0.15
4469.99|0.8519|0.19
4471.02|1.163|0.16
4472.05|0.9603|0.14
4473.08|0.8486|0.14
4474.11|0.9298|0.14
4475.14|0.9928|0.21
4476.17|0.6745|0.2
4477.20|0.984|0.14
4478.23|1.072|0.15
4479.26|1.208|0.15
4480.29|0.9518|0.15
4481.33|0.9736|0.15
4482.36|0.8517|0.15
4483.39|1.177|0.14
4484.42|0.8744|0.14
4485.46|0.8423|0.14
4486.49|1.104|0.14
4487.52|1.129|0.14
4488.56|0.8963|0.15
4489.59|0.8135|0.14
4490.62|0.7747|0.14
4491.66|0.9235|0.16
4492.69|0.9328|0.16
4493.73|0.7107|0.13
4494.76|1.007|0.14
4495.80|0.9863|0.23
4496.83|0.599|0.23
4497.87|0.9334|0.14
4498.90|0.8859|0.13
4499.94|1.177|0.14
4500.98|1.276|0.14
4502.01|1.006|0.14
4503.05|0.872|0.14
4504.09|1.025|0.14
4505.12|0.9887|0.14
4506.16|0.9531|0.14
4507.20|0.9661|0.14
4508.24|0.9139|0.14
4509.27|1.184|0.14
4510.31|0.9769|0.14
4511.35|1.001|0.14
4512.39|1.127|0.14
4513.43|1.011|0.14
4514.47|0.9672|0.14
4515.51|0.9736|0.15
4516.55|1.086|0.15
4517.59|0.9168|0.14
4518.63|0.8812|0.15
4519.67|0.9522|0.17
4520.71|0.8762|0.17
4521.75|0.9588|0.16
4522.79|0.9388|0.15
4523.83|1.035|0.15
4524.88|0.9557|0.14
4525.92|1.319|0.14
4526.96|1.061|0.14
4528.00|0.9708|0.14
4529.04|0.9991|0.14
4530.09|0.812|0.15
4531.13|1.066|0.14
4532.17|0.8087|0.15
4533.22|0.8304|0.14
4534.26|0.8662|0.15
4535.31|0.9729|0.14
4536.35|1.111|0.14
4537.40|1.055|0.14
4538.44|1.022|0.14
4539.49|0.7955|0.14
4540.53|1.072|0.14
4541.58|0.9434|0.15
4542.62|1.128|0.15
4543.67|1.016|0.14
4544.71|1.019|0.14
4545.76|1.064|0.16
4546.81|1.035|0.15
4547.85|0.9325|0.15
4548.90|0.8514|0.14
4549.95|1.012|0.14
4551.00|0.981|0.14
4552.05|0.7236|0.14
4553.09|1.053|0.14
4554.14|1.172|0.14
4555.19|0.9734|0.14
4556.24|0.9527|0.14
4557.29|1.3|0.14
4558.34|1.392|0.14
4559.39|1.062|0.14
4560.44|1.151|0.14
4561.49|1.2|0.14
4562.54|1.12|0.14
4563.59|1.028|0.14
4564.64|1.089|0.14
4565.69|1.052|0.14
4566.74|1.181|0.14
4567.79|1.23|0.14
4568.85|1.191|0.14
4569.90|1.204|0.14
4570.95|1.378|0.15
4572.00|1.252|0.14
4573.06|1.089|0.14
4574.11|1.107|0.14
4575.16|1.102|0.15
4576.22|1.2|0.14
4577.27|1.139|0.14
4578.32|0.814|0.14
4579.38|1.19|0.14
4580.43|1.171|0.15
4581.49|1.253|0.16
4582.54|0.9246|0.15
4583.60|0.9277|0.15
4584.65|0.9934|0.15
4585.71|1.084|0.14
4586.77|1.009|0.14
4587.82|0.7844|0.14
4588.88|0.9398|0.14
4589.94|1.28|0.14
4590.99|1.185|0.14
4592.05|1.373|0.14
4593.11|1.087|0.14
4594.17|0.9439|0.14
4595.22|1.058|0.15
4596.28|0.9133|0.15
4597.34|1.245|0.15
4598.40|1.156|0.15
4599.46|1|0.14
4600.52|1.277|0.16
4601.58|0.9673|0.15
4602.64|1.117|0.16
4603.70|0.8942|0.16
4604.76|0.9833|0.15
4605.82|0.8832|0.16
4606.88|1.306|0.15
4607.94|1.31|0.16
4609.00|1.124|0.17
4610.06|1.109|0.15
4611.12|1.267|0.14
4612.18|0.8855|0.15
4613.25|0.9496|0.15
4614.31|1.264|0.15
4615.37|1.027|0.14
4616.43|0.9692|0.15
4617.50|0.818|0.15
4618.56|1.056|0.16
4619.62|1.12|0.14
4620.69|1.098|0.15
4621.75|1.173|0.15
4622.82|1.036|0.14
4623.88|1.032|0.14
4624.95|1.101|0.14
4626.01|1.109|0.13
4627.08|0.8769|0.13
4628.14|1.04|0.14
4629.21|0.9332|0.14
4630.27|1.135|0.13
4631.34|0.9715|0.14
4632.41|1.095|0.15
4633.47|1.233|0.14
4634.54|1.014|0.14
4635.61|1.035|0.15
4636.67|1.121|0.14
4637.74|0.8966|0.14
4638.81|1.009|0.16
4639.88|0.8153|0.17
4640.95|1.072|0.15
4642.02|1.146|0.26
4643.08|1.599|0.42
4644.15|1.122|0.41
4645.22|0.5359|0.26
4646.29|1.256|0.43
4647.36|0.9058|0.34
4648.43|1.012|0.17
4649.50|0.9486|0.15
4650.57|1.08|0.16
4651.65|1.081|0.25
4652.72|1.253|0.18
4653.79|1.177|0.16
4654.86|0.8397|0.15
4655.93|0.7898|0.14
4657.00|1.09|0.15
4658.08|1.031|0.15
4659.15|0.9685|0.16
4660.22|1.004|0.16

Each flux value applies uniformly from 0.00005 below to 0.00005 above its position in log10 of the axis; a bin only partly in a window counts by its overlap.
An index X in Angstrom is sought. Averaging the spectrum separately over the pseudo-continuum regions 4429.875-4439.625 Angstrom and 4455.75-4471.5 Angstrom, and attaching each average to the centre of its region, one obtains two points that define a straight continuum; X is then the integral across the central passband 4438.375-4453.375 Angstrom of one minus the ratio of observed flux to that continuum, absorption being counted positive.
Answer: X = -2.34 Angstrom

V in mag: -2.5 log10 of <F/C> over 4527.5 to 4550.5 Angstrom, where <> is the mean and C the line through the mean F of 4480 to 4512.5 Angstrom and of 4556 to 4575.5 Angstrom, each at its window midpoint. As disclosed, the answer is 0.12 mag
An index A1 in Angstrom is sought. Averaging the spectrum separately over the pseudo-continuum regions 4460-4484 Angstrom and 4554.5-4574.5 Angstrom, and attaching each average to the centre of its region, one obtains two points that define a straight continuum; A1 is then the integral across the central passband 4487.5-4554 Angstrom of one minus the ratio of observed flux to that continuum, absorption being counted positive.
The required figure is 6.16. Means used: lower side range 0.976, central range 0.971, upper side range 1.16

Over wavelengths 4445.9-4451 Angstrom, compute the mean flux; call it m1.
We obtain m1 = 1.11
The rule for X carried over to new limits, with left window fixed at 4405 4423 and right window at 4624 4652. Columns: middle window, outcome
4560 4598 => -3.6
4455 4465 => 0.0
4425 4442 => 1.5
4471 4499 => 1.0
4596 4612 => -1.2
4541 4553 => 0.2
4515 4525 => 0.3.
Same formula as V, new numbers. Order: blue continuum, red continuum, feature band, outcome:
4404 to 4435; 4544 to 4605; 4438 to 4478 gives 0.02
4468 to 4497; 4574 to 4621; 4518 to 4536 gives 0.03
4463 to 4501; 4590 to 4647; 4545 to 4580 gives -0.08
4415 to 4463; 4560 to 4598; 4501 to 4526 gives 0.04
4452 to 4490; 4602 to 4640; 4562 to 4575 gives -0.14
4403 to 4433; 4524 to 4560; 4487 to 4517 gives 0.03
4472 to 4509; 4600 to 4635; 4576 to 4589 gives 0.00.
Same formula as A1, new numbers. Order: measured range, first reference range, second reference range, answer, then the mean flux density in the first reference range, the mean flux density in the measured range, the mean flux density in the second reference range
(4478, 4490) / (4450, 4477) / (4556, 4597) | -0.2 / 0.944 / 0.991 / 1.11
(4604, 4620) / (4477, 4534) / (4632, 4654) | -0.4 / 0.973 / 1.07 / 1.07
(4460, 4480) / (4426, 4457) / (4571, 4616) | -0.4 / 0.921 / 0.973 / 1.09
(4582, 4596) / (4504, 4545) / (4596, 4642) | -0.1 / 0.989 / 1.04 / 1.06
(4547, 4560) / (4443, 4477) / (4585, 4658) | -0.2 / 0.97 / 1.03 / 1.06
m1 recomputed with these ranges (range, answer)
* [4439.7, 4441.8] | 0.748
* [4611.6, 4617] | 1.02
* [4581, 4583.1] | 1.08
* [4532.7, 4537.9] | 0.966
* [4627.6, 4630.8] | 1.04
